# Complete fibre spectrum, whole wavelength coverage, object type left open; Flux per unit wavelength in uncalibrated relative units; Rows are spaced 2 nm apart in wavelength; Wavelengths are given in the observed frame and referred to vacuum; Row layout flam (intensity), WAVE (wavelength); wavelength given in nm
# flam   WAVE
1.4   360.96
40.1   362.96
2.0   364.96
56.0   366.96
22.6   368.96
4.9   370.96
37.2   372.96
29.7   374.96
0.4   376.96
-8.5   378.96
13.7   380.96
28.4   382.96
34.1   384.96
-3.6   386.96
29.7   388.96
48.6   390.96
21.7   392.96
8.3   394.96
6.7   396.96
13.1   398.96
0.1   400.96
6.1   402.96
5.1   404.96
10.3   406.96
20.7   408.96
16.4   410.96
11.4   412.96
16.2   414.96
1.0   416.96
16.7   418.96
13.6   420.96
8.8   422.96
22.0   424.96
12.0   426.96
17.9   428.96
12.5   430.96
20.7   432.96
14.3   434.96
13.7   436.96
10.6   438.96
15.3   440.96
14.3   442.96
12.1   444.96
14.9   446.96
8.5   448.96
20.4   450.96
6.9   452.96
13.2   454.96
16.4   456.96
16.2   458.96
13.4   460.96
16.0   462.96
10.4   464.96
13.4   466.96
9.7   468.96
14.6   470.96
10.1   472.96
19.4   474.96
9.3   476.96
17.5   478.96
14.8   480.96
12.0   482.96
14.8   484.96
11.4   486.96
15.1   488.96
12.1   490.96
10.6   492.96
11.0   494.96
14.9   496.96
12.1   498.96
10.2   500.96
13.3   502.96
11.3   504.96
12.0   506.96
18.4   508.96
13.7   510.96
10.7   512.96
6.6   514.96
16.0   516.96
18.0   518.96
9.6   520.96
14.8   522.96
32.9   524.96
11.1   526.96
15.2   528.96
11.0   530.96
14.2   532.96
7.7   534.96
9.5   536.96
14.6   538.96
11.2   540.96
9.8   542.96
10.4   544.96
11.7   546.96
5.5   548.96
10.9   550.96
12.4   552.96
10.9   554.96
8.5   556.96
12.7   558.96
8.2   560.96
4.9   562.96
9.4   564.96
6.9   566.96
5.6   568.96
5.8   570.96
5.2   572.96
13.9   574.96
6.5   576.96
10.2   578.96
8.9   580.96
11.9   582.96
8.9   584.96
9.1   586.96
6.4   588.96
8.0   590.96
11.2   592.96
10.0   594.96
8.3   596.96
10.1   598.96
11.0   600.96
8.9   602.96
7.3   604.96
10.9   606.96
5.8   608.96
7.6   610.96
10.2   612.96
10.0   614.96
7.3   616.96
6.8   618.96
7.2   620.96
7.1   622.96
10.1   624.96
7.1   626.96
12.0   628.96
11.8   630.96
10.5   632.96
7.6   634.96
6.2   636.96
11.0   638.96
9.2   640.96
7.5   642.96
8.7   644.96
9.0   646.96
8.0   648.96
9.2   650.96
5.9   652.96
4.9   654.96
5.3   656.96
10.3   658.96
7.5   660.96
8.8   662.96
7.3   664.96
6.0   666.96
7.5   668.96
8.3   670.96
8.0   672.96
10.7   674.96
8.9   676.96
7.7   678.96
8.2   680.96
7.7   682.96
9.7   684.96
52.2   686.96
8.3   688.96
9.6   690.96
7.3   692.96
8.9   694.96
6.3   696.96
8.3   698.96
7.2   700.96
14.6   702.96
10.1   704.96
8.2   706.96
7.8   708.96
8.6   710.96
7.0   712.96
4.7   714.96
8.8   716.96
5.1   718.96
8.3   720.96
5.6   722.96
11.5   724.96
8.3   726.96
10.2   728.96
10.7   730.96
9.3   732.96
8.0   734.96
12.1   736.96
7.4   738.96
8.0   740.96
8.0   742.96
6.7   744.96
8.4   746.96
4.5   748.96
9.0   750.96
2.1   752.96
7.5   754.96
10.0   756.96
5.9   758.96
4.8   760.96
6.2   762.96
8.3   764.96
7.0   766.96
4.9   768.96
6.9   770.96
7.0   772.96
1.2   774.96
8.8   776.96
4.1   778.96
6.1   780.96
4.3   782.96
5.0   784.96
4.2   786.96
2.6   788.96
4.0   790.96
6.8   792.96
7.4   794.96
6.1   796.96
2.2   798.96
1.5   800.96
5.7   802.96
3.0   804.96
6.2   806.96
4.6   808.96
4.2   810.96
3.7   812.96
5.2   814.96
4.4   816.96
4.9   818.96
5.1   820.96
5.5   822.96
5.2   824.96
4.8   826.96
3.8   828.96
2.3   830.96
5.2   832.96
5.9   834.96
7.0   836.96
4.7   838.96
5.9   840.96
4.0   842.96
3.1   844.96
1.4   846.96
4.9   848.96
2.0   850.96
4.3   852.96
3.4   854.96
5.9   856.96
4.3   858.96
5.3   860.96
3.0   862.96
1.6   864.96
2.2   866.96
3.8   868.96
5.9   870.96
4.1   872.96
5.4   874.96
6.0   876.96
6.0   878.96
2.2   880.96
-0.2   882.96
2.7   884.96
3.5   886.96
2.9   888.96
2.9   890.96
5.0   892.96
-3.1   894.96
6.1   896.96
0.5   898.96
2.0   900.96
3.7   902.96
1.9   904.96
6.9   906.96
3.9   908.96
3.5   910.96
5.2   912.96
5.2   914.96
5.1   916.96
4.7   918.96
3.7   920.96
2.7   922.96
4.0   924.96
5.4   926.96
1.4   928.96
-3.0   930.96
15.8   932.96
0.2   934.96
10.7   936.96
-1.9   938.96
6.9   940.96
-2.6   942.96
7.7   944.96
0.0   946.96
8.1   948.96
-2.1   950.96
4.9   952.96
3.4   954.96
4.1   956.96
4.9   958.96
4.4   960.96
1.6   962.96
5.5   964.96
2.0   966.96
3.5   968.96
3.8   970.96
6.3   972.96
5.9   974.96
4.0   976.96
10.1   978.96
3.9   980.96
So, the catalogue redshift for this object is 0.046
